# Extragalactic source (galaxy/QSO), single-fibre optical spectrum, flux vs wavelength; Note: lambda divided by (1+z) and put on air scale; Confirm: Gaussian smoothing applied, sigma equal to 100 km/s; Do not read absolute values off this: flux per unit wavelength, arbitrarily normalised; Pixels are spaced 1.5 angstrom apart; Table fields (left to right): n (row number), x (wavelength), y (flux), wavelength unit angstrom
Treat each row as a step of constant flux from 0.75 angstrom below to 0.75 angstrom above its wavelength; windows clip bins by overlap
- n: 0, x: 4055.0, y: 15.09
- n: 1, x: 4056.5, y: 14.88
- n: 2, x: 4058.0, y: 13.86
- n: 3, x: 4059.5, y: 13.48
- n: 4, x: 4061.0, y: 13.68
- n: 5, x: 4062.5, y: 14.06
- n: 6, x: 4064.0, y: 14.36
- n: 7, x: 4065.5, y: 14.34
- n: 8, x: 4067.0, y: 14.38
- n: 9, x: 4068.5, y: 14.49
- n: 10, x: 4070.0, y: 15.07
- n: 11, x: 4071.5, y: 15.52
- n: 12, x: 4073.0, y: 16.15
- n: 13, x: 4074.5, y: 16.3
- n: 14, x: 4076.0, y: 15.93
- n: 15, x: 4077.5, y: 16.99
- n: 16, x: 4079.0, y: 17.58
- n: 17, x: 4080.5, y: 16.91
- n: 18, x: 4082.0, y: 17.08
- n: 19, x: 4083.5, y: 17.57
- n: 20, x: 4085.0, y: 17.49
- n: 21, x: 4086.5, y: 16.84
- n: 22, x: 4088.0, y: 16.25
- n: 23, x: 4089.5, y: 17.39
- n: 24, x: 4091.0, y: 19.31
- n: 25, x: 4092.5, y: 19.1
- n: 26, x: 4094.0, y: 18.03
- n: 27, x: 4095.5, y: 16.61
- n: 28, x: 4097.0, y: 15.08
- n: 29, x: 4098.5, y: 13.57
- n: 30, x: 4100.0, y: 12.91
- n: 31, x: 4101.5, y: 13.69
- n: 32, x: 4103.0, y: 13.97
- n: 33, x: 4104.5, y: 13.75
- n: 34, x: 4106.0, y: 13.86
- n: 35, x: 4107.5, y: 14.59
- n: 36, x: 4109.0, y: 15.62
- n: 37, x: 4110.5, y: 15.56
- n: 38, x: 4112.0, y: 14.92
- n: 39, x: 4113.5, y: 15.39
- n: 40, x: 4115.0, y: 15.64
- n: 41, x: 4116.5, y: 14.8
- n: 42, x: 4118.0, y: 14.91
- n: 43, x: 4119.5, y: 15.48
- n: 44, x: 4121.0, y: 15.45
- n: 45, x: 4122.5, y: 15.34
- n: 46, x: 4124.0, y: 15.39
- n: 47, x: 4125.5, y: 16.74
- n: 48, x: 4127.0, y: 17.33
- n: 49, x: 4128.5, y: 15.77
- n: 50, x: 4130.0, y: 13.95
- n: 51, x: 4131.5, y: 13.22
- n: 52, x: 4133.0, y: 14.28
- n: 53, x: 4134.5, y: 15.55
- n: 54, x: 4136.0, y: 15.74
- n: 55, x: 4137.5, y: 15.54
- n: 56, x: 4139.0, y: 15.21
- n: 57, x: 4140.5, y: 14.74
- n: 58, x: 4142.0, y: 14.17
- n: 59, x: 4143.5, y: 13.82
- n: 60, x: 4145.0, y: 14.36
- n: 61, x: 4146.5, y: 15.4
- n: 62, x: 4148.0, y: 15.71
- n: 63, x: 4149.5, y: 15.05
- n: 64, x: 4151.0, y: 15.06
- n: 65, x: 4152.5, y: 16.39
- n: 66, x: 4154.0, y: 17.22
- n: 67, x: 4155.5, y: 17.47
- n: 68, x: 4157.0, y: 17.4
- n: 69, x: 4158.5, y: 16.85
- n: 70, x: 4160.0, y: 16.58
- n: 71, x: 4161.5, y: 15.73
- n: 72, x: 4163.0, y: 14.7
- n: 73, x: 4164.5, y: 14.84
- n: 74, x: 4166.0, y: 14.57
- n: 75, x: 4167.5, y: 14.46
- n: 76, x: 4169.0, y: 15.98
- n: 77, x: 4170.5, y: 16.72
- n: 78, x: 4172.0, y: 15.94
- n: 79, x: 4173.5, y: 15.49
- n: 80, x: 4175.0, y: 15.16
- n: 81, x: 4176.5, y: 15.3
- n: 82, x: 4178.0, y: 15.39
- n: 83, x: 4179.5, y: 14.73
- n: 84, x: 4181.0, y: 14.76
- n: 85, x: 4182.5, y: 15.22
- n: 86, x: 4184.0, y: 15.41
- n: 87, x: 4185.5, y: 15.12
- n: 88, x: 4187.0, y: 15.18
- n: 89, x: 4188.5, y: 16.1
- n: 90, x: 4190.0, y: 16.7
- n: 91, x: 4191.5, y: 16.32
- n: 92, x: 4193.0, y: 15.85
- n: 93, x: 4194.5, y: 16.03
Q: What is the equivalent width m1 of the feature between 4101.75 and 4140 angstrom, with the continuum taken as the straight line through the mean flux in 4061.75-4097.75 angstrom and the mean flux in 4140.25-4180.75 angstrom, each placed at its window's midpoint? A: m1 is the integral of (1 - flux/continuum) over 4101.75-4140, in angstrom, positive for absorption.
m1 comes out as 2.01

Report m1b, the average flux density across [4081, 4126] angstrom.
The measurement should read 15.7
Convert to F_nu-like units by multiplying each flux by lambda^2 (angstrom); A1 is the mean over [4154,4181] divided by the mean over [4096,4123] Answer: 1.1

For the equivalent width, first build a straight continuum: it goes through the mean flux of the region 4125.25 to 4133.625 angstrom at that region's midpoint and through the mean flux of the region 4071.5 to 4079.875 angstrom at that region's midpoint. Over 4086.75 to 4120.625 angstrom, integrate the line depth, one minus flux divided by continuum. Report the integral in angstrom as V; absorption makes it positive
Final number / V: 0.7 angstrom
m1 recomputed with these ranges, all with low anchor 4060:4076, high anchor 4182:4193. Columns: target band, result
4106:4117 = 0.04 angstrom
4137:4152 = 0.49 angstrom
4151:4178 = -0.55 angstrom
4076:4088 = -1.68 angstrom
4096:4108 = 0.91 angstrom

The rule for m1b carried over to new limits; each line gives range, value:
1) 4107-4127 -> 15.5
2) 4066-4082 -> 16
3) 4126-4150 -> 15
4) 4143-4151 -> 14.9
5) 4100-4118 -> 14.6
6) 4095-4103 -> 14.3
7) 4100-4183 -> 15.3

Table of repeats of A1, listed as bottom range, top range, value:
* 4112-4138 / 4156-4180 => 1.04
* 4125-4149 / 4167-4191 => 1.05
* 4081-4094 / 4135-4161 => 0.92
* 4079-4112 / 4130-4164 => 0.99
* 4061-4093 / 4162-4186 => 0.98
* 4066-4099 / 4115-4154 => 0.94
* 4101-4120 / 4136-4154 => 1.04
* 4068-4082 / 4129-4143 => 0.94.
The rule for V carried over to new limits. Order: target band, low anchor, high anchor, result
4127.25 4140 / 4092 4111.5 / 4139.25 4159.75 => 0.4 angstrom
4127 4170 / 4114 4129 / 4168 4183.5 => 0.5 angstrom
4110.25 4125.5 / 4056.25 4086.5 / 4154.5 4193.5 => 0.3 angstrom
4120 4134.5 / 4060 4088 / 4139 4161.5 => 0.4 angstrom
